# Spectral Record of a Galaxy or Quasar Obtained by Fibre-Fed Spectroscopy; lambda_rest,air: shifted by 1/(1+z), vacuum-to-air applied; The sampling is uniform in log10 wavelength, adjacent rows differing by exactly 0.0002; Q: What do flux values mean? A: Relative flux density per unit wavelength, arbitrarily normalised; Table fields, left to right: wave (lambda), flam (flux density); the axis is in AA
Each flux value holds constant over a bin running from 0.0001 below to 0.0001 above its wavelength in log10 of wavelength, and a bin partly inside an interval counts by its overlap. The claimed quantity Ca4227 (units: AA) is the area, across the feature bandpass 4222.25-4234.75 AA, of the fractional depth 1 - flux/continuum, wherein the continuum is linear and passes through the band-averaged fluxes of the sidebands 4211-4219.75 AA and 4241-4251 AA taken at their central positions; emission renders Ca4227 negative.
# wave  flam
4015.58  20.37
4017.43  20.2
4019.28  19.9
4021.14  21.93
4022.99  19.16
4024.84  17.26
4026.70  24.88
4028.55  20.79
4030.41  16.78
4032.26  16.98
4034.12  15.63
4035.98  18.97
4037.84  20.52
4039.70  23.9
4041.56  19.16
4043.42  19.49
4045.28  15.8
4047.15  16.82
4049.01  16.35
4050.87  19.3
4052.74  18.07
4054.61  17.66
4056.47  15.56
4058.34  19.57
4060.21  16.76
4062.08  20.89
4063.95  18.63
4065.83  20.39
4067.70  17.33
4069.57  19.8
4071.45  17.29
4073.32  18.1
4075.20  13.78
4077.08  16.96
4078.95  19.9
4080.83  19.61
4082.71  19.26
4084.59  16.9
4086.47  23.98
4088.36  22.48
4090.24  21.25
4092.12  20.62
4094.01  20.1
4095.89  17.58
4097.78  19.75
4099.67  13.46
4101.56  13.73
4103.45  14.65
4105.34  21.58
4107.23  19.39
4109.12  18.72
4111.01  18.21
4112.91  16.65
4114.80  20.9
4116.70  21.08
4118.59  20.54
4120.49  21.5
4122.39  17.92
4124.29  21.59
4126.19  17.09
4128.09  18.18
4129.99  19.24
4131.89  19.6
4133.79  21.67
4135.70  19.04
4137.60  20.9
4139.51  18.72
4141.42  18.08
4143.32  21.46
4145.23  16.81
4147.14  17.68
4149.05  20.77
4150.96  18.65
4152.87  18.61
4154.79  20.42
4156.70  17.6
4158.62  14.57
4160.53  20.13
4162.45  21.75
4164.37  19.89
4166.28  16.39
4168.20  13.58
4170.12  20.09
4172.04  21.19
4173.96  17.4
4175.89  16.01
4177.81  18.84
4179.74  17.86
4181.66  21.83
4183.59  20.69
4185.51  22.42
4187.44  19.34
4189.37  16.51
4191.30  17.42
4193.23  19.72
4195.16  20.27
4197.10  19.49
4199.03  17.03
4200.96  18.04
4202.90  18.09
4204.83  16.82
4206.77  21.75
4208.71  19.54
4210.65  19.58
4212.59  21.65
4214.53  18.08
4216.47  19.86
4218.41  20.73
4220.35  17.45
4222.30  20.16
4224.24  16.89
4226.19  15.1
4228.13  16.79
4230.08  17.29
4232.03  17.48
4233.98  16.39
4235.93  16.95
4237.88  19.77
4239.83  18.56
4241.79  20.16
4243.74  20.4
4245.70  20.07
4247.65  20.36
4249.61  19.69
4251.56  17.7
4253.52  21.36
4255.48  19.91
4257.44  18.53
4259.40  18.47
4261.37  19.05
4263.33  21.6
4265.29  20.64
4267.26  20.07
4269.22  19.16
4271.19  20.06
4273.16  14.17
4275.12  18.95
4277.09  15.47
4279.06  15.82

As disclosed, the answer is 1.9 AA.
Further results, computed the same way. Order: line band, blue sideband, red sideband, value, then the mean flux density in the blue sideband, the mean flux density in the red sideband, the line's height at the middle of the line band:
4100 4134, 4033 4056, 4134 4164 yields 0.05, 18.4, 19.1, 18.9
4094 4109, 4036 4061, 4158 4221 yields 0.95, 18.4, 18.9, 18.6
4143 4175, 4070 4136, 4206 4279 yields 0.54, 18.9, 18.9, 18.9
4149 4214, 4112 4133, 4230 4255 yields 1.20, 19.5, 19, 19.3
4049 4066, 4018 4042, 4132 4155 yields 1.11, 19.7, 19.4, 19.6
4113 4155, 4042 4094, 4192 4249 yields -1.77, 18.6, 18.8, 18.7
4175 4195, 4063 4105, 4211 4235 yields -0.94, 18.5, 18.2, 18.3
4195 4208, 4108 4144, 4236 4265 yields 0.58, 19.5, 19.6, 19.6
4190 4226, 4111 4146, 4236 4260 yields 1.05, 19.5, 19.5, 19.5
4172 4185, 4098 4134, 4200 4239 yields -0.39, 18.7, 18.4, 18.5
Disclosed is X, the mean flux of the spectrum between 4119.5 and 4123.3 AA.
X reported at 19.7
